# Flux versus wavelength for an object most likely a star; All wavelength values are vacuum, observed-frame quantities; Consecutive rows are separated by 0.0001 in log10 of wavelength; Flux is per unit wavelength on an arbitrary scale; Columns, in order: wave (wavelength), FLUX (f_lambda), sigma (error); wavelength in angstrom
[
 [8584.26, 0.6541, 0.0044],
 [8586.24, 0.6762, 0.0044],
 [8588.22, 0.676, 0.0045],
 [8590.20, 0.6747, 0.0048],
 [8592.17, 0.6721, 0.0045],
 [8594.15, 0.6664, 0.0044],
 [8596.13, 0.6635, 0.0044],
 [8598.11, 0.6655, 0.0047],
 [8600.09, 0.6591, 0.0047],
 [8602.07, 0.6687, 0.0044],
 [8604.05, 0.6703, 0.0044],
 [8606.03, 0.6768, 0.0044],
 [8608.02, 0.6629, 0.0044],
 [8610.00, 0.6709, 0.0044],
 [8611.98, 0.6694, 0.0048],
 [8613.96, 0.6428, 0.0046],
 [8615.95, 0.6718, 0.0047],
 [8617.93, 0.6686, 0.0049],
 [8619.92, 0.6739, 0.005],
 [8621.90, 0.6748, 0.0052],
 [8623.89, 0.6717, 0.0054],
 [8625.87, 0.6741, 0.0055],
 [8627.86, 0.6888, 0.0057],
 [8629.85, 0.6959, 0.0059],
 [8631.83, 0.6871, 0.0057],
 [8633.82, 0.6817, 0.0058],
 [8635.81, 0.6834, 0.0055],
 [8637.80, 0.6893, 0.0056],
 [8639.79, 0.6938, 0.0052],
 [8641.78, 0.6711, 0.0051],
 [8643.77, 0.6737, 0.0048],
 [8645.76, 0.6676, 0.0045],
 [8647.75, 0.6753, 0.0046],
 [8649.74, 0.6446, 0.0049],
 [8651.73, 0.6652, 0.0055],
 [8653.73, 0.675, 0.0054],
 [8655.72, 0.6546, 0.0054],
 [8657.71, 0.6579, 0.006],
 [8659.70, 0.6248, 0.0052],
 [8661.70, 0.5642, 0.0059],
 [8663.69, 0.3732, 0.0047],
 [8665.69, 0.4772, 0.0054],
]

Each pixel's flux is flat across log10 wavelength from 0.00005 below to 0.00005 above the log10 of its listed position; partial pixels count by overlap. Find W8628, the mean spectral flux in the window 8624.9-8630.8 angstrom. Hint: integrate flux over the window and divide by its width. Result 0.685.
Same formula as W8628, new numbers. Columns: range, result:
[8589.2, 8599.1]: 0.669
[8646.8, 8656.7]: 0.663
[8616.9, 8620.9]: 0.671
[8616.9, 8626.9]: 0.673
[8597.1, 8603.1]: 0.665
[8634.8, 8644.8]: 0.682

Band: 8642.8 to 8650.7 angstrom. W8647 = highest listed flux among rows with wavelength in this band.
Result 0.6753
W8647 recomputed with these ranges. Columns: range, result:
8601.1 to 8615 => 0.6768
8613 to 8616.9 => 0.6718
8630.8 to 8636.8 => 0.6871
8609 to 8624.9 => 0.6748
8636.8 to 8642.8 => 0.6938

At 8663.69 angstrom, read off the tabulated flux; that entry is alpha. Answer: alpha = 0.3732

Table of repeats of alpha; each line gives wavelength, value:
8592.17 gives 0.6721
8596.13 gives 0.6635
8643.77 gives 0.6737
